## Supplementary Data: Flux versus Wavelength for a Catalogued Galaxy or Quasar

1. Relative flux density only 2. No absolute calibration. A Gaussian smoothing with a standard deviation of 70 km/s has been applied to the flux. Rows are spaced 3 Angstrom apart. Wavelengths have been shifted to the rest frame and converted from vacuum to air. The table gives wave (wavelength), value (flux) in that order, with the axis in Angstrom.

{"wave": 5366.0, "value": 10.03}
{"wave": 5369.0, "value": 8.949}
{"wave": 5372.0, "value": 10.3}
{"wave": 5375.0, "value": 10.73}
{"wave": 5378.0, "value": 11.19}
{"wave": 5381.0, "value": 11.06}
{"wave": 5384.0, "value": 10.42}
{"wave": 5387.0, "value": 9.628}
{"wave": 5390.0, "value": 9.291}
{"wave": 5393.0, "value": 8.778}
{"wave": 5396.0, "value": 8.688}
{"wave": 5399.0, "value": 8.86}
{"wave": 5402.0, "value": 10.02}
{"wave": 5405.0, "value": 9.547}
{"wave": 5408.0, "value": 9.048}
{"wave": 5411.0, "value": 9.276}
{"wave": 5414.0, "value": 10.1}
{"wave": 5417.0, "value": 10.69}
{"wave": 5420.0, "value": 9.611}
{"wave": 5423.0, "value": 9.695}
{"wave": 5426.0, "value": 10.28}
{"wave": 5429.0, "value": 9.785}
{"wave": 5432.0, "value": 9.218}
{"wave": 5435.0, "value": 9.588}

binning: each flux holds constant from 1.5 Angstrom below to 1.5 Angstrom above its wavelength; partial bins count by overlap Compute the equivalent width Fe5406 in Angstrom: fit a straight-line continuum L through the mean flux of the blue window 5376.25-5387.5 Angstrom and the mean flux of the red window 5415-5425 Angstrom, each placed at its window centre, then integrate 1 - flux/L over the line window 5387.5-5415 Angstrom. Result 2.8 Angstrom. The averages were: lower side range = 10.7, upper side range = 10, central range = 9.29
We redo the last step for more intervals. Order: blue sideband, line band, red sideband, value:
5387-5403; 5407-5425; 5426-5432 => -0.45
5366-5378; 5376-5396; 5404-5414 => -0.21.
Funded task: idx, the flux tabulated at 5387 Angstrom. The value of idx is 9.628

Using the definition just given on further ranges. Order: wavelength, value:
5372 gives 10.3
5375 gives 10.73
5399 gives 8.86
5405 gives 9.547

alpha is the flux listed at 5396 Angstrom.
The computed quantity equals 8.688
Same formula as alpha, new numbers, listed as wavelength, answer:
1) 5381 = 11.06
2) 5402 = 10.02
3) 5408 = 9.048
